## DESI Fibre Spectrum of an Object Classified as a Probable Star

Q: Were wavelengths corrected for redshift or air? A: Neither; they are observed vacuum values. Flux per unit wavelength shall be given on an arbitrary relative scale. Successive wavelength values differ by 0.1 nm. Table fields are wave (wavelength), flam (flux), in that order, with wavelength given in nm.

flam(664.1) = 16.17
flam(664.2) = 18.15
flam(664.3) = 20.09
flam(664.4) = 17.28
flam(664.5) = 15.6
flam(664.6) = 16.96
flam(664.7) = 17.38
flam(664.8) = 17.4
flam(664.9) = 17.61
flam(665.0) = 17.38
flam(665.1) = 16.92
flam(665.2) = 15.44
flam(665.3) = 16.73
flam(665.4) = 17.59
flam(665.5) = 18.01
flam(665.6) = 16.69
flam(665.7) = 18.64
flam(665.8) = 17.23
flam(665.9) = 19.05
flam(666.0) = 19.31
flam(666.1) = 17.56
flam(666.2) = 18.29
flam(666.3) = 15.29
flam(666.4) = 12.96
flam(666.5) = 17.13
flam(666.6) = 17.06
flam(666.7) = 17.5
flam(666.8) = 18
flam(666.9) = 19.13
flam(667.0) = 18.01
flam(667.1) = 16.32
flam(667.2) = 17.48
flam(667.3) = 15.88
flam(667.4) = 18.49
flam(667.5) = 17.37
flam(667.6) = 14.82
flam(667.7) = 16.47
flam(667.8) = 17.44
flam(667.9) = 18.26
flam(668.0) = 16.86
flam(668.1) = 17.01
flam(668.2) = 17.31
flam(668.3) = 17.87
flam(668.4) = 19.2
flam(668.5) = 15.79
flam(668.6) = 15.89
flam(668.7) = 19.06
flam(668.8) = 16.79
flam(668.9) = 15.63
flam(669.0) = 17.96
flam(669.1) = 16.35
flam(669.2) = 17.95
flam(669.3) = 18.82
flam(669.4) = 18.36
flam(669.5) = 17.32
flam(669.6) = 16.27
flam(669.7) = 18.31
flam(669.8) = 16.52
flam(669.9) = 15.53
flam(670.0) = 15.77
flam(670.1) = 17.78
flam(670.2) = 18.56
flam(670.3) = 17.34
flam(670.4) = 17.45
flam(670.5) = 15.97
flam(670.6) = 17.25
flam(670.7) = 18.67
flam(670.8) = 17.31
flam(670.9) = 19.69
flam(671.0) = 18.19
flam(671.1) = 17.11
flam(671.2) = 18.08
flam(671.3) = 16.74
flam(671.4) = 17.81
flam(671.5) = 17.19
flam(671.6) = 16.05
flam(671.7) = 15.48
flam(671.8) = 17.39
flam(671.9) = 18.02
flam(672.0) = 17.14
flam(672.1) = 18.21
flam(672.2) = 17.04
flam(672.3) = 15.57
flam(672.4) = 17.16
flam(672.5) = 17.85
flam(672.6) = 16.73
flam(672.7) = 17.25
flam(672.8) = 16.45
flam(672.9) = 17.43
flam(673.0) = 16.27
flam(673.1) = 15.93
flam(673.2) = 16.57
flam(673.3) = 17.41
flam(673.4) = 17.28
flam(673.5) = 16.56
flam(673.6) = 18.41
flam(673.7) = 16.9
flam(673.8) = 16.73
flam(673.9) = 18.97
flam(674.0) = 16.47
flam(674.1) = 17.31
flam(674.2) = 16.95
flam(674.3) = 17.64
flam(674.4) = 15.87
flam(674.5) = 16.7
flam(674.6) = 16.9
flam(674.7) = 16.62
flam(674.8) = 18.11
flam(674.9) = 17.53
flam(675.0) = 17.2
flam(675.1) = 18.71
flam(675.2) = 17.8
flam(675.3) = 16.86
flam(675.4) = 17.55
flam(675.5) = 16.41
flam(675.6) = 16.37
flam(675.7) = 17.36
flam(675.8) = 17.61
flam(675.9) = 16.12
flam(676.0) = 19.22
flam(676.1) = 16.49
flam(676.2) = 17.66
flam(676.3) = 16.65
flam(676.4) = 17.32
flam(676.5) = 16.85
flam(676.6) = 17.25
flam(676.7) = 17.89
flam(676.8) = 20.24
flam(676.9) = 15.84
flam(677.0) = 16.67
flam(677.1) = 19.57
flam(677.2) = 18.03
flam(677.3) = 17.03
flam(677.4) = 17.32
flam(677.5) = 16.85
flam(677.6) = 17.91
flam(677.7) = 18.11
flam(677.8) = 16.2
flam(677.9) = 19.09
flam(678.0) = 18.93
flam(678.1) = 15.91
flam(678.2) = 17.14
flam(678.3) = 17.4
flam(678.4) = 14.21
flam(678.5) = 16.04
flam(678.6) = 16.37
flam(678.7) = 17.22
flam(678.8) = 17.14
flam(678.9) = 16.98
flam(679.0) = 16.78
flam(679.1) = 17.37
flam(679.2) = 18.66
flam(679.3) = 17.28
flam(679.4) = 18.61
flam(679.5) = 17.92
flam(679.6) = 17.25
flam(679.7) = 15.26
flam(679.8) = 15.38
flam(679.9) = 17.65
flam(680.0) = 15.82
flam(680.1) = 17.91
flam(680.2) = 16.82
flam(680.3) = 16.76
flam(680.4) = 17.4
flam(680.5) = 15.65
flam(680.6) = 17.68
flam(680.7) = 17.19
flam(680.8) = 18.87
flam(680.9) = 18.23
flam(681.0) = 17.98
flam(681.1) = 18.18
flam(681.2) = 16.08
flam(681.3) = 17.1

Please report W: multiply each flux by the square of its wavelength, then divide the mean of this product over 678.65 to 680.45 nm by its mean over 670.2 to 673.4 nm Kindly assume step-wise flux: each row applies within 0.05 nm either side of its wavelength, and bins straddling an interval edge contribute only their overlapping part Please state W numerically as 1.0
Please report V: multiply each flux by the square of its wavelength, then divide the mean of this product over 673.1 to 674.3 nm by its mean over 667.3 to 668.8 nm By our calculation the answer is 1.02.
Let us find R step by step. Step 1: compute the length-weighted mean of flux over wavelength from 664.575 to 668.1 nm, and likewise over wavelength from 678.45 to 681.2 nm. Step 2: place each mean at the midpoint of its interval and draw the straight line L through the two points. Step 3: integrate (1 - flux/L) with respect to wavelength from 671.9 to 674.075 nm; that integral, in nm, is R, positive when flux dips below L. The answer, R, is 0.01 nm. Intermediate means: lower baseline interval 17.2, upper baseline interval 17.2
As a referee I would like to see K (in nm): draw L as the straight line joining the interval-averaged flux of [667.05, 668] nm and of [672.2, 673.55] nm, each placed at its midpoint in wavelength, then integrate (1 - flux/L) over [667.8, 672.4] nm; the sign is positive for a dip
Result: -0.12 nm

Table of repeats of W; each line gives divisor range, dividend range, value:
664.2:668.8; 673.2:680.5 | 1.03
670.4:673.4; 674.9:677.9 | 1.03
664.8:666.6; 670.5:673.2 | 1.02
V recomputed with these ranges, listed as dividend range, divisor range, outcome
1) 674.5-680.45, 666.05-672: 1.03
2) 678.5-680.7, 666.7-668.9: 1.02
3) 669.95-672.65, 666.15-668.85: 1.02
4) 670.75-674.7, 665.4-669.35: 1.01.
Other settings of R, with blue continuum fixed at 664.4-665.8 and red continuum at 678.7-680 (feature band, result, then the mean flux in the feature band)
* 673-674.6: 0.01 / 17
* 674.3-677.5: -0.04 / 17.3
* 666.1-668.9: 0.01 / 17.1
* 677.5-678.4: -0.01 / 17.4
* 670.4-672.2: -0.03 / 17.4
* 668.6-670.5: -0.01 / 17.2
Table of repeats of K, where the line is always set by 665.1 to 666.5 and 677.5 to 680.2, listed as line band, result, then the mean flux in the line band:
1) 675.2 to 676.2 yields 0.00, 17.2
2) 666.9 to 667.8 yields 0.01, 17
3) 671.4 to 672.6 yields 0.01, 17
